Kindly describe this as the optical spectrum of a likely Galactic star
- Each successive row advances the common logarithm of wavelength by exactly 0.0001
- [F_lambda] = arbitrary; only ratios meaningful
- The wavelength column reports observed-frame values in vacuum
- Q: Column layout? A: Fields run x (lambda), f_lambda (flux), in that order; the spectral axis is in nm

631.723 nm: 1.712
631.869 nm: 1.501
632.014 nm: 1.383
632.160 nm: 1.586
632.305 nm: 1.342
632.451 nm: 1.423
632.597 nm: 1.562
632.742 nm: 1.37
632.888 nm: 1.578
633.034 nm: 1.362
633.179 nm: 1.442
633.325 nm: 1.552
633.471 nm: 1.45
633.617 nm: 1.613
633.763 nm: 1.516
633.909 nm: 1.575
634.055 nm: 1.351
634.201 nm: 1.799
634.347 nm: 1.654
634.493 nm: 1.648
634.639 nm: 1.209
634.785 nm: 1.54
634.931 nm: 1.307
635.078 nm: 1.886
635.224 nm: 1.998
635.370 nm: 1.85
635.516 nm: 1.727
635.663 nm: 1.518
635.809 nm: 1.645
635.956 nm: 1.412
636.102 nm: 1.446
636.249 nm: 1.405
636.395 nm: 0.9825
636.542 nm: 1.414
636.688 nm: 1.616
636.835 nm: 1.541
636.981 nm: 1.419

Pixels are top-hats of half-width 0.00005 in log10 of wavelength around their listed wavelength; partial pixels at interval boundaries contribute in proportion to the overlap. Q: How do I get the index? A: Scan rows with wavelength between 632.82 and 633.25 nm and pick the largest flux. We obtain 1.578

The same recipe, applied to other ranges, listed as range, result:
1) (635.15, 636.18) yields 1.998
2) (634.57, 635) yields 1.54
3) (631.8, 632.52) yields 1.586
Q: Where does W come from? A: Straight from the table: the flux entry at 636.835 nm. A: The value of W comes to 1.541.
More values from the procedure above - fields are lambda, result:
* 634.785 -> 1.54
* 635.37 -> 1.85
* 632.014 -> 1.383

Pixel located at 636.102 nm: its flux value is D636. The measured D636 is 1.446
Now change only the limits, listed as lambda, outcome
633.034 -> 1.362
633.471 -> 1.45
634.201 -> 1.799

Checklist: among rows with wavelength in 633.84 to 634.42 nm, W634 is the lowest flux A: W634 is 1.351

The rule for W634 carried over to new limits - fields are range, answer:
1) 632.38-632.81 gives 1.37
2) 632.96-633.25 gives 1.362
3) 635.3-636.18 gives 1.412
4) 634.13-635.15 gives 1.209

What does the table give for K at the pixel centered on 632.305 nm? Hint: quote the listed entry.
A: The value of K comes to 1.342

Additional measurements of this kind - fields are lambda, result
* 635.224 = 1.998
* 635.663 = 1.518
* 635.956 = 1.412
